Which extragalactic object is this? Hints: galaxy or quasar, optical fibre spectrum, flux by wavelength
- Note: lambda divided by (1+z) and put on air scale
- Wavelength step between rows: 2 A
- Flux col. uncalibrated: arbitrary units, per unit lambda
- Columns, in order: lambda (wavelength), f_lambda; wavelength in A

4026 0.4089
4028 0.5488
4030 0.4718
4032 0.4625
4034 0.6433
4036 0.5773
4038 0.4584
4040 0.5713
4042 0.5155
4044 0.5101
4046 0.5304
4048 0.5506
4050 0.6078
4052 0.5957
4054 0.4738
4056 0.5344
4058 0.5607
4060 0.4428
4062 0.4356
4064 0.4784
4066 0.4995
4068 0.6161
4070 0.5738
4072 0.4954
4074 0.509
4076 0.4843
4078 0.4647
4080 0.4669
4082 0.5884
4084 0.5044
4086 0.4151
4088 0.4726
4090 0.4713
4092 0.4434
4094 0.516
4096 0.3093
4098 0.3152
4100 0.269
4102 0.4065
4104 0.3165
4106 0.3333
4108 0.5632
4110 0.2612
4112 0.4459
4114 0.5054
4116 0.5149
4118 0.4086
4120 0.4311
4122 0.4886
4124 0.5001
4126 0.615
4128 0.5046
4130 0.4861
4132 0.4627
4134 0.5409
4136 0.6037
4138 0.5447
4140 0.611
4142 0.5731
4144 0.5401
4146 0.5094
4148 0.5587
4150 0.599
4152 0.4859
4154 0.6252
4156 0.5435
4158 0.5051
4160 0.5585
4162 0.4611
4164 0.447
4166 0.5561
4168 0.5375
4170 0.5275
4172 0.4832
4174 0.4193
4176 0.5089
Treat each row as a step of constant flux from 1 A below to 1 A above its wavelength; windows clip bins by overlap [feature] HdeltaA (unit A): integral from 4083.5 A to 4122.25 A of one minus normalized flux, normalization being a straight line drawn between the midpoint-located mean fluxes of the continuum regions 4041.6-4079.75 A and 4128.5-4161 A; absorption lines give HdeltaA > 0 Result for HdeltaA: 8.4 A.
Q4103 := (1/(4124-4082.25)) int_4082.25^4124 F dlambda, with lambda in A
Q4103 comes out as 0.425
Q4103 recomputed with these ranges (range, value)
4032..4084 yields 0.526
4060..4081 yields 0.5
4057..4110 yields 0.456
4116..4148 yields 0.522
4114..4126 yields 0.484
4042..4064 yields 0.522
